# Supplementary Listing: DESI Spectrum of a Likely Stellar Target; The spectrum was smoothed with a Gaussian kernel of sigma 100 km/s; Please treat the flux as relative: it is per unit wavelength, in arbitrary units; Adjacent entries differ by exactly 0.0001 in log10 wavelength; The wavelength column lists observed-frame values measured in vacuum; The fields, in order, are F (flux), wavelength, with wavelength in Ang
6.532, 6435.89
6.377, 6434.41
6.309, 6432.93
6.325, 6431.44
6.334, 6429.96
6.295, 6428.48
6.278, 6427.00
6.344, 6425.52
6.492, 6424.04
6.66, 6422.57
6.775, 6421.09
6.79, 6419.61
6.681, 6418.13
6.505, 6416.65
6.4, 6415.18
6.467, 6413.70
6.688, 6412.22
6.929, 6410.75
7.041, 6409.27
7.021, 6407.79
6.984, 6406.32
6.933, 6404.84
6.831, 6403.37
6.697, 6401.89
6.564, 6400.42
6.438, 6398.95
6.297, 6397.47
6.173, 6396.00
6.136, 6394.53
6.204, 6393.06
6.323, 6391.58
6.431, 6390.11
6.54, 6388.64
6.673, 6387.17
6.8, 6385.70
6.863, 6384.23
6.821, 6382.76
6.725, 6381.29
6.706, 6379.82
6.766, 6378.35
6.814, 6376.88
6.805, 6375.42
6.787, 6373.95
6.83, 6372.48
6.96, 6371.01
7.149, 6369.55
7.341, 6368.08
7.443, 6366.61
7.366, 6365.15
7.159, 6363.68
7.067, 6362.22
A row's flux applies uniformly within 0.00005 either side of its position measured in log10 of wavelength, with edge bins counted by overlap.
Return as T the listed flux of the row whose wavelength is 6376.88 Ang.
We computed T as 6.814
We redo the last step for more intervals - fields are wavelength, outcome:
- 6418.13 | 6.681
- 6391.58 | 6.323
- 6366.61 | 7.443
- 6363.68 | 7.159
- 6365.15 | 7.366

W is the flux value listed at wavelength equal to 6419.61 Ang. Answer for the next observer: 6.79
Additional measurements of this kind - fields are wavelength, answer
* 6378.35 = 6.766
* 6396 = 6.173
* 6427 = 6.278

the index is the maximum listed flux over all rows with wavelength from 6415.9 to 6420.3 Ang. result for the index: 6.79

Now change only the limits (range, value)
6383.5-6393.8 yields 6.863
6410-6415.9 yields 6.929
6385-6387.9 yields 6.8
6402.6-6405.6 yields 6.933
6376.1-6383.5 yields 6.821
